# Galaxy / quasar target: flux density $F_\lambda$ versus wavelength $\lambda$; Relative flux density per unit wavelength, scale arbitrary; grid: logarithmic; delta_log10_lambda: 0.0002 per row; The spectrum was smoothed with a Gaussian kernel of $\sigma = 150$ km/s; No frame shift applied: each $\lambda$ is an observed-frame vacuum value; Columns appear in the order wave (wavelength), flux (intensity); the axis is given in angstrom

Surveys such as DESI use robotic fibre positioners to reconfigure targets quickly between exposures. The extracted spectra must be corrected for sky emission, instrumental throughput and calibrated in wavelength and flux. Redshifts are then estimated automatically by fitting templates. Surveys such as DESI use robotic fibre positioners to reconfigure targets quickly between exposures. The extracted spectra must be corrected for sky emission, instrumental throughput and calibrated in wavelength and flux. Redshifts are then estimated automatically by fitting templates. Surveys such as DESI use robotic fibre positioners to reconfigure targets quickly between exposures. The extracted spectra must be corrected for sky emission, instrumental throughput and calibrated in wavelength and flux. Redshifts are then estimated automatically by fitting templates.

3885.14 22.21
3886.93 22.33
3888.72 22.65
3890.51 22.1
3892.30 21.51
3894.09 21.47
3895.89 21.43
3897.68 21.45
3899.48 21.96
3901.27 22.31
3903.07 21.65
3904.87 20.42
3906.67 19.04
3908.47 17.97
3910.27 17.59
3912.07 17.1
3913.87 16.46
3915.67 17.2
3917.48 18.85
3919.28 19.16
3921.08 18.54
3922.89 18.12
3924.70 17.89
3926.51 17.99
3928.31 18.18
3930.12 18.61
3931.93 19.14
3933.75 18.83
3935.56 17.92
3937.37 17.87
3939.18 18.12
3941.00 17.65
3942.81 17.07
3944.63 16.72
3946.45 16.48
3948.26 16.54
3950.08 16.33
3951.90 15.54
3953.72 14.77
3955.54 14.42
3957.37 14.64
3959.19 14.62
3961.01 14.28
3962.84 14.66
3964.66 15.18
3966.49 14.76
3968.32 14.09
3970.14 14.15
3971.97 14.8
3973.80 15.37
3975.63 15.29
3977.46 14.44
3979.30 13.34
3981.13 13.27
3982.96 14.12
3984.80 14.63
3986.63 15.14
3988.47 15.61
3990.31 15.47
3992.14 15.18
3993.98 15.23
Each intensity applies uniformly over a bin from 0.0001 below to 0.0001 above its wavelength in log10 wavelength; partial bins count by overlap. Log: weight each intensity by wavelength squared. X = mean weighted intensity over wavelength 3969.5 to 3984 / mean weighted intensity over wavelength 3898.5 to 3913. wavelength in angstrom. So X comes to 0.75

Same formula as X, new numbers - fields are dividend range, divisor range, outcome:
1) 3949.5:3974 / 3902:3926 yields 0.82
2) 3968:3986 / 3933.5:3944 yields 0.82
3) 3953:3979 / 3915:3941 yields 0.82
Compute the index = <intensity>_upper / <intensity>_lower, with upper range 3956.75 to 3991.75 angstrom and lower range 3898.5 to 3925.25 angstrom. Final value 0.8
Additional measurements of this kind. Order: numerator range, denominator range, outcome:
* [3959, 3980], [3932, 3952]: 0.84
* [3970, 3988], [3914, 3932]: 0.79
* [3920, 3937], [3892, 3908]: 0.87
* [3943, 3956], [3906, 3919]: 0.90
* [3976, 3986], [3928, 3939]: 0.76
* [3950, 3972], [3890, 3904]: 0.68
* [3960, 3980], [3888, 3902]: 0.67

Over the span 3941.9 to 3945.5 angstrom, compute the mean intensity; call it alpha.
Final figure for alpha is 16.9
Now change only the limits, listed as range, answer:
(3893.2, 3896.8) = 21.4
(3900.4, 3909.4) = 20.2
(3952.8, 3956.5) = 14.6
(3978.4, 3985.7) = 13.8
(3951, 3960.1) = 14.8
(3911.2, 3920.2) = 17.8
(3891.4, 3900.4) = 21.6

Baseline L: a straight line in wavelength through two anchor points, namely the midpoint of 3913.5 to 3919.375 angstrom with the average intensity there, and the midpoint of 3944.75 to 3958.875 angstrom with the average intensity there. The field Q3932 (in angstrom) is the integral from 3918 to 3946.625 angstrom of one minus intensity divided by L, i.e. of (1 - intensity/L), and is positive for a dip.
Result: -2.1 angstrom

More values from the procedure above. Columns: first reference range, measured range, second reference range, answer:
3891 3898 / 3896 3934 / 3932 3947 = 1.4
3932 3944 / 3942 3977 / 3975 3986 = 1.7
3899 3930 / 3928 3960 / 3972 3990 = 0.3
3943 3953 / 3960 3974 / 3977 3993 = 0.7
